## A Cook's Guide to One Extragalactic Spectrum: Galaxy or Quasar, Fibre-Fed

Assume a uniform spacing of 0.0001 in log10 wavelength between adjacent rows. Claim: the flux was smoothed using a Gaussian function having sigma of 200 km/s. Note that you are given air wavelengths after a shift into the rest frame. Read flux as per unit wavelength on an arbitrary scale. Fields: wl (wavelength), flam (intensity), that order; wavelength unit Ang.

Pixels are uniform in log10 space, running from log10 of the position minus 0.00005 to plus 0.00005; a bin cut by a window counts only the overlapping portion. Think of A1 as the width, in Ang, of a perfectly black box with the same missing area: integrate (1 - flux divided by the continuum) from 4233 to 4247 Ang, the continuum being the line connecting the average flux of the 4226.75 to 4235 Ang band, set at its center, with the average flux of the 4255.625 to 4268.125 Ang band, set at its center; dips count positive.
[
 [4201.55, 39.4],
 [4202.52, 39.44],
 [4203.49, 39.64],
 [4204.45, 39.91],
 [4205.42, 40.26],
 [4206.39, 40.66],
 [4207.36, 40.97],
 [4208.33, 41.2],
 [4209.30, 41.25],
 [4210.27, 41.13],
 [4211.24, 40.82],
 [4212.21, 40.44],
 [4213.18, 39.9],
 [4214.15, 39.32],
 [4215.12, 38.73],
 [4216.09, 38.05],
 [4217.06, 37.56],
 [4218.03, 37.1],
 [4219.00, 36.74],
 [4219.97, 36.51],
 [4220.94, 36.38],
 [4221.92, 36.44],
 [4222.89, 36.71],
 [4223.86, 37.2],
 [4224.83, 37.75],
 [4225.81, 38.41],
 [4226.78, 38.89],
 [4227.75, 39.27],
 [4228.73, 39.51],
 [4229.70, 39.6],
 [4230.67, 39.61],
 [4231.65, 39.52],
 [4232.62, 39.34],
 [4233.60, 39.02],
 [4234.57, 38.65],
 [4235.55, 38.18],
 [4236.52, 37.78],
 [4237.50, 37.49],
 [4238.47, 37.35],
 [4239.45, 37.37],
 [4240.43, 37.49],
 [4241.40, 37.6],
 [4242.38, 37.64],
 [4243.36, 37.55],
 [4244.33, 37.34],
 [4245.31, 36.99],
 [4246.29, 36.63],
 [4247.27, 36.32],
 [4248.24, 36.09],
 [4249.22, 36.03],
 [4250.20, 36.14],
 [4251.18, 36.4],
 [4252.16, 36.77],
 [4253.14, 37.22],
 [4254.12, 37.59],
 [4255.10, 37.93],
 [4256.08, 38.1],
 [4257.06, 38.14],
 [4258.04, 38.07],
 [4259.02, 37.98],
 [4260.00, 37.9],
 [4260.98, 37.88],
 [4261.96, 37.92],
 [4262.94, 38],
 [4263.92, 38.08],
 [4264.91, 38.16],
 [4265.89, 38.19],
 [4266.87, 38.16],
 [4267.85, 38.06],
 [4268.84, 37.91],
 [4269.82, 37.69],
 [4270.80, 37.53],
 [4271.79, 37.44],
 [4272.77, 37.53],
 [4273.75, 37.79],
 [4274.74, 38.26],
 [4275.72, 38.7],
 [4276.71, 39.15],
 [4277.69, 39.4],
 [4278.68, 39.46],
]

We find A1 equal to 0.5 Ang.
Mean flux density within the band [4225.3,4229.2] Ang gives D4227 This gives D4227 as 38.9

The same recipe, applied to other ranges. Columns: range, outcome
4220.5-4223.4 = 36.5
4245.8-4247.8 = 36.6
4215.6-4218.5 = 37.6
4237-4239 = 37.4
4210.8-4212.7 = 40.6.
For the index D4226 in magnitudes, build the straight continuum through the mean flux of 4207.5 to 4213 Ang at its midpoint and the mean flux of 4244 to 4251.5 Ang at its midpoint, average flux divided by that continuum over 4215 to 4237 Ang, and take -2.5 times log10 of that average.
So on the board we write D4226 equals 0.02 mag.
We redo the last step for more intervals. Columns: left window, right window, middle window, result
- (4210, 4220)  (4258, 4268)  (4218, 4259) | 0.023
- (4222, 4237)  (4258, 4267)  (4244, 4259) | 0.033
